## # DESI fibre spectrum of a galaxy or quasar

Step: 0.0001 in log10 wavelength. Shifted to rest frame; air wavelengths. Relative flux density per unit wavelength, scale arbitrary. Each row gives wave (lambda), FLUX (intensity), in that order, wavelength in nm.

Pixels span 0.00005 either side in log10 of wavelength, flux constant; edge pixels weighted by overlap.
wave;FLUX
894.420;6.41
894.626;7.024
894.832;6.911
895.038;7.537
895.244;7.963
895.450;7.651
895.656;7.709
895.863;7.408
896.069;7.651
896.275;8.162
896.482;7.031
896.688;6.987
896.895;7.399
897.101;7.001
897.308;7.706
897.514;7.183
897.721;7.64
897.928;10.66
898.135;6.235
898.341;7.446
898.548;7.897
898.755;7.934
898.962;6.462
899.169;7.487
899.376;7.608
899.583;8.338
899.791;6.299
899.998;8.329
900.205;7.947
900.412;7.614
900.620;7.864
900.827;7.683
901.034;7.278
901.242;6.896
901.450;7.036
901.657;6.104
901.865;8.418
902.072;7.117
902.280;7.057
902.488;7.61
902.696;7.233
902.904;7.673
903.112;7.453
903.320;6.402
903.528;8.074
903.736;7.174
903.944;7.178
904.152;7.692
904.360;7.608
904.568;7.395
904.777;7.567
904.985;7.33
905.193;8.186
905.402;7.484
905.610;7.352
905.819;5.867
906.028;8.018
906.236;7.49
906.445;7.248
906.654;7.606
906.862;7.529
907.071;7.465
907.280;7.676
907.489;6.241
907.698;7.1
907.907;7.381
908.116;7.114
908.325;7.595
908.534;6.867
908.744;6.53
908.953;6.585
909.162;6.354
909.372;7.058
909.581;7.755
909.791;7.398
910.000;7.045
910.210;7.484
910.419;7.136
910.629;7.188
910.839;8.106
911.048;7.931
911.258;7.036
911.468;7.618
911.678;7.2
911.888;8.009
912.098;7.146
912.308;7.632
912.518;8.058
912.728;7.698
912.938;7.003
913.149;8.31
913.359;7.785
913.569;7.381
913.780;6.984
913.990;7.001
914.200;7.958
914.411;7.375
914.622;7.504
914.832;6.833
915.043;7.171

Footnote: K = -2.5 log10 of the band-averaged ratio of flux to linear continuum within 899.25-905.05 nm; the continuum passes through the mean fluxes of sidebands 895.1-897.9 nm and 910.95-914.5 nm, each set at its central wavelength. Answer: 0.020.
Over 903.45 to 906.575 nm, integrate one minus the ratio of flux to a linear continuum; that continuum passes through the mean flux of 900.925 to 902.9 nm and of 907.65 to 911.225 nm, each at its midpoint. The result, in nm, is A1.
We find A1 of -0.10 nm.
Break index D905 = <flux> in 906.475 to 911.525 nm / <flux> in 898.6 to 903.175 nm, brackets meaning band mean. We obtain 0.97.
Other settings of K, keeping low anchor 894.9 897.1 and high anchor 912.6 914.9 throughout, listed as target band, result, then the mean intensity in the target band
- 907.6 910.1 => 0.06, 7.07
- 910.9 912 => -0.02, 7.58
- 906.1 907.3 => 0.00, 7.51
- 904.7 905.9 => 0.02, 7.32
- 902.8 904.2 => 0.02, 7.37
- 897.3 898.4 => -0.05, 7.84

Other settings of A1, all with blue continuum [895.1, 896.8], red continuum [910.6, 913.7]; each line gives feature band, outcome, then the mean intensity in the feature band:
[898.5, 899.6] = 0.00 nm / 7.55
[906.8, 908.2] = 0.07 nm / 7.21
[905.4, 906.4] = 0.05 nm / 7.22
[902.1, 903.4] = 0.06 nm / 7.24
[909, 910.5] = 0.09 nm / 7.15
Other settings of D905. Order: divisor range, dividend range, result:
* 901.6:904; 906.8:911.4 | 0.99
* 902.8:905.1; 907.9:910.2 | 0.95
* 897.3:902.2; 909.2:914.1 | 0.99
